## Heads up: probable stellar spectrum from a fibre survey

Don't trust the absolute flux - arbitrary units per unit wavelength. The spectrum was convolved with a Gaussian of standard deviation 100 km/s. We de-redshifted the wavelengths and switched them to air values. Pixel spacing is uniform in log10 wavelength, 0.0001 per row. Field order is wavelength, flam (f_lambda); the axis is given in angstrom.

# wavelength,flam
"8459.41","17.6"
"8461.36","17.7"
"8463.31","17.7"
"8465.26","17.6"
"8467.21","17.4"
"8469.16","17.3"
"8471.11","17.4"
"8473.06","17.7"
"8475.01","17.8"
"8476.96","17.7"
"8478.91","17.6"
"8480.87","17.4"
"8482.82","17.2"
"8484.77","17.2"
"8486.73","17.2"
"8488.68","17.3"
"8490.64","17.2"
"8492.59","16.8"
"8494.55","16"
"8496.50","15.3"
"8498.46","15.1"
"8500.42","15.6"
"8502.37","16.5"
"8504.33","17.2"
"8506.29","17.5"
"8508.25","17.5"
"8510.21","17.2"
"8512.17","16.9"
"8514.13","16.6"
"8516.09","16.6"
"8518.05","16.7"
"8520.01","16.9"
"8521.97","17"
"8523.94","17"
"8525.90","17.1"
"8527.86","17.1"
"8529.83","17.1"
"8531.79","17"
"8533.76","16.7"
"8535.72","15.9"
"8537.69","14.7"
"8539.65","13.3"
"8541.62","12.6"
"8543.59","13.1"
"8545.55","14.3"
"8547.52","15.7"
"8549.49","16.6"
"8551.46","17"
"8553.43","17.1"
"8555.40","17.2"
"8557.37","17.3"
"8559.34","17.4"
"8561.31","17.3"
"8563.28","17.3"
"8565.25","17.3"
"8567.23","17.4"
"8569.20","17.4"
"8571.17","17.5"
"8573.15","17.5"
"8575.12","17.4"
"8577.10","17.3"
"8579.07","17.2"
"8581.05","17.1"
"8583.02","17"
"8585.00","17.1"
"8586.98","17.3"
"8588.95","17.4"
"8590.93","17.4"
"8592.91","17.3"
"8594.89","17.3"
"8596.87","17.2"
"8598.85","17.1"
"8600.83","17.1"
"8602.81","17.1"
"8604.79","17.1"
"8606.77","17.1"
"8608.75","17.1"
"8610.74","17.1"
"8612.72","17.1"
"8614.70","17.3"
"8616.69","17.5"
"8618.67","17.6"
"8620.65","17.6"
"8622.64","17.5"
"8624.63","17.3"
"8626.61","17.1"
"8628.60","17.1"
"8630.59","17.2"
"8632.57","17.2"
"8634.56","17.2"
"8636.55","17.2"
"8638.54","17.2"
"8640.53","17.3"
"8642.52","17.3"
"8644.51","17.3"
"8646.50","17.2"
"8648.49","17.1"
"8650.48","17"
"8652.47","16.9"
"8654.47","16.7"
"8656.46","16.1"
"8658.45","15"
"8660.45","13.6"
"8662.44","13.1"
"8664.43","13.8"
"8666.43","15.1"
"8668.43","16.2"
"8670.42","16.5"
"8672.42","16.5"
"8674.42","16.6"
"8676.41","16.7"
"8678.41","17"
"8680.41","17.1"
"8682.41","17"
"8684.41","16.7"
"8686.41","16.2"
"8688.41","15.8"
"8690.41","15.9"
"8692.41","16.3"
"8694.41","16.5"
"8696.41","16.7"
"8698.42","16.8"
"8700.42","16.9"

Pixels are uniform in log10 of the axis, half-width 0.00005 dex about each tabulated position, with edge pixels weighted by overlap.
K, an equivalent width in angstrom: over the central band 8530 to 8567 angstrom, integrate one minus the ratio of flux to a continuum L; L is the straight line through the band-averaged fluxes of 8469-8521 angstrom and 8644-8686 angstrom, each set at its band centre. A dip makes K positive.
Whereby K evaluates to 1.4 angstrom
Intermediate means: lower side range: 16.9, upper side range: 16.1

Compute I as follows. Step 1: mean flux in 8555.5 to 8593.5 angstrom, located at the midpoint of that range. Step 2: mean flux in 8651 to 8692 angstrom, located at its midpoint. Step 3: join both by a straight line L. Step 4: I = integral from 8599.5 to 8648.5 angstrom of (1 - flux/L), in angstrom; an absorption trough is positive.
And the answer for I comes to -1.9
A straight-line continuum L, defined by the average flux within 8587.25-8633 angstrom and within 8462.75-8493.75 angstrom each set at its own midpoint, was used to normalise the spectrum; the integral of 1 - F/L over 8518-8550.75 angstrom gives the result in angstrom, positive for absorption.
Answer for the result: 2.9 angstrom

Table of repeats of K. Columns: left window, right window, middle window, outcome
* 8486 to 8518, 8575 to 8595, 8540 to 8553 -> 1.6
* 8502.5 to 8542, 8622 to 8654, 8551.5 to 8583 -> -1.0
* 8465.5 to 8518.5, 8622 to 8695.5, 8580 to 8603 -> -0.7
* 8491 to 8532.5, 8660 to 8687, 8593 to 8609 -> -0.9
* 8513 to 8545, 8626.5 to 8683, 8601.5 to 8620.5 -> -1.1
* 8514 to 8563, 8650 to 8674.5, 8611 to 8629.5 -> -1.8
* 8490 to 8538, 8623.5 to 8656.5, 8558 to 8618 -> -1.2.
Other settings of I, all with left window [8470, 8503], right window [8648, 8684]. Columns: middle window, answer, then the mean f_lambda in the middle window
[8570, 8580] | -0.6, 17.4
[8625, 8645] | -1.3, 17.2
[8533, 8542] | 1.0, 14.7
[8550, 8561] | -0.4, 17.2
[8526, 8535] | -0.2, 17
